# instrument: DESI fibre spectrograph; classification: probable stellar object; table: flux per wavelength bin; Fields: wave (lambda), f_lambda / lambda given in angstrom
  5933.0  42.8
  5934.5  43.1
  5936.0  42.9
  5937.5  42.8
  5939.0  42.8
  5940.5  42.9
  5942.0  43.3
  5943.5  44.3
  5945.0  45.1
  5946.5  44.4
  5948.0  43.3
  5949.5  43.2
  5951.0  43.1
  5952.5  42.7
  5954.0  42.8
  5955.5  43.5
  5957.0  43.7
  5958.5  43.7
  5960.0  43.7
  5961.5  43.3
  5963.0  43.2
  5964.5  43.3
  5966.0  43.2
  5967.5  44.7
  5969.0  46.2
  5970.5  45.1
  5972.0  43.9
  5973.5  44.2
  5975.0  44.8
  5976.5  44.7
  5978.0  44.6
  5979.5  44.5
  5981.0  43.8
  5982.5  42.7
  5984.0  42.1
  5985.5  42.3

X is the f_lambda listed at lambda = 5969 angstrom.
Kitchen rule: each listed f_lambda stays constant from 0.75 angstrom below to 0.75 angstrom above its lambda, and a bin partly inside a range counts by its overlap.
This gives 46.2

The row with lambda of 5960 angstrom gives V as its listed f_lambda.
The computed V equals 43.7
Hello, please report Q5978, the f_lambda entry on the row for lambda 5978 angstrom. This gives 44.6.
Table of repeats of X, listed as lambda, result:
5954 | 42.8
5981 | 43.8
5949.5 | 43.2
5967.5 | 44.7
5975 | 44.8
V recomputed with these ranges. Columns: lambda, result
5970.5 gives 45.1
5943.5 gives 44.3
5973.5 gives 44.2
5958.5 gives 43.7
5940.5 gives 42.9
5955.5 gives 43.5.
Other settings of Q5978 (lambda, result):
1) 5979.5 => 44.5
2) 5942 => 43.3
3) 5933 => 42.8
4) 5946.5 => 44.4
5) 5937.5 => 42.8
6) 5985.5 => 42.3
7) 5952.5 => 42.7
